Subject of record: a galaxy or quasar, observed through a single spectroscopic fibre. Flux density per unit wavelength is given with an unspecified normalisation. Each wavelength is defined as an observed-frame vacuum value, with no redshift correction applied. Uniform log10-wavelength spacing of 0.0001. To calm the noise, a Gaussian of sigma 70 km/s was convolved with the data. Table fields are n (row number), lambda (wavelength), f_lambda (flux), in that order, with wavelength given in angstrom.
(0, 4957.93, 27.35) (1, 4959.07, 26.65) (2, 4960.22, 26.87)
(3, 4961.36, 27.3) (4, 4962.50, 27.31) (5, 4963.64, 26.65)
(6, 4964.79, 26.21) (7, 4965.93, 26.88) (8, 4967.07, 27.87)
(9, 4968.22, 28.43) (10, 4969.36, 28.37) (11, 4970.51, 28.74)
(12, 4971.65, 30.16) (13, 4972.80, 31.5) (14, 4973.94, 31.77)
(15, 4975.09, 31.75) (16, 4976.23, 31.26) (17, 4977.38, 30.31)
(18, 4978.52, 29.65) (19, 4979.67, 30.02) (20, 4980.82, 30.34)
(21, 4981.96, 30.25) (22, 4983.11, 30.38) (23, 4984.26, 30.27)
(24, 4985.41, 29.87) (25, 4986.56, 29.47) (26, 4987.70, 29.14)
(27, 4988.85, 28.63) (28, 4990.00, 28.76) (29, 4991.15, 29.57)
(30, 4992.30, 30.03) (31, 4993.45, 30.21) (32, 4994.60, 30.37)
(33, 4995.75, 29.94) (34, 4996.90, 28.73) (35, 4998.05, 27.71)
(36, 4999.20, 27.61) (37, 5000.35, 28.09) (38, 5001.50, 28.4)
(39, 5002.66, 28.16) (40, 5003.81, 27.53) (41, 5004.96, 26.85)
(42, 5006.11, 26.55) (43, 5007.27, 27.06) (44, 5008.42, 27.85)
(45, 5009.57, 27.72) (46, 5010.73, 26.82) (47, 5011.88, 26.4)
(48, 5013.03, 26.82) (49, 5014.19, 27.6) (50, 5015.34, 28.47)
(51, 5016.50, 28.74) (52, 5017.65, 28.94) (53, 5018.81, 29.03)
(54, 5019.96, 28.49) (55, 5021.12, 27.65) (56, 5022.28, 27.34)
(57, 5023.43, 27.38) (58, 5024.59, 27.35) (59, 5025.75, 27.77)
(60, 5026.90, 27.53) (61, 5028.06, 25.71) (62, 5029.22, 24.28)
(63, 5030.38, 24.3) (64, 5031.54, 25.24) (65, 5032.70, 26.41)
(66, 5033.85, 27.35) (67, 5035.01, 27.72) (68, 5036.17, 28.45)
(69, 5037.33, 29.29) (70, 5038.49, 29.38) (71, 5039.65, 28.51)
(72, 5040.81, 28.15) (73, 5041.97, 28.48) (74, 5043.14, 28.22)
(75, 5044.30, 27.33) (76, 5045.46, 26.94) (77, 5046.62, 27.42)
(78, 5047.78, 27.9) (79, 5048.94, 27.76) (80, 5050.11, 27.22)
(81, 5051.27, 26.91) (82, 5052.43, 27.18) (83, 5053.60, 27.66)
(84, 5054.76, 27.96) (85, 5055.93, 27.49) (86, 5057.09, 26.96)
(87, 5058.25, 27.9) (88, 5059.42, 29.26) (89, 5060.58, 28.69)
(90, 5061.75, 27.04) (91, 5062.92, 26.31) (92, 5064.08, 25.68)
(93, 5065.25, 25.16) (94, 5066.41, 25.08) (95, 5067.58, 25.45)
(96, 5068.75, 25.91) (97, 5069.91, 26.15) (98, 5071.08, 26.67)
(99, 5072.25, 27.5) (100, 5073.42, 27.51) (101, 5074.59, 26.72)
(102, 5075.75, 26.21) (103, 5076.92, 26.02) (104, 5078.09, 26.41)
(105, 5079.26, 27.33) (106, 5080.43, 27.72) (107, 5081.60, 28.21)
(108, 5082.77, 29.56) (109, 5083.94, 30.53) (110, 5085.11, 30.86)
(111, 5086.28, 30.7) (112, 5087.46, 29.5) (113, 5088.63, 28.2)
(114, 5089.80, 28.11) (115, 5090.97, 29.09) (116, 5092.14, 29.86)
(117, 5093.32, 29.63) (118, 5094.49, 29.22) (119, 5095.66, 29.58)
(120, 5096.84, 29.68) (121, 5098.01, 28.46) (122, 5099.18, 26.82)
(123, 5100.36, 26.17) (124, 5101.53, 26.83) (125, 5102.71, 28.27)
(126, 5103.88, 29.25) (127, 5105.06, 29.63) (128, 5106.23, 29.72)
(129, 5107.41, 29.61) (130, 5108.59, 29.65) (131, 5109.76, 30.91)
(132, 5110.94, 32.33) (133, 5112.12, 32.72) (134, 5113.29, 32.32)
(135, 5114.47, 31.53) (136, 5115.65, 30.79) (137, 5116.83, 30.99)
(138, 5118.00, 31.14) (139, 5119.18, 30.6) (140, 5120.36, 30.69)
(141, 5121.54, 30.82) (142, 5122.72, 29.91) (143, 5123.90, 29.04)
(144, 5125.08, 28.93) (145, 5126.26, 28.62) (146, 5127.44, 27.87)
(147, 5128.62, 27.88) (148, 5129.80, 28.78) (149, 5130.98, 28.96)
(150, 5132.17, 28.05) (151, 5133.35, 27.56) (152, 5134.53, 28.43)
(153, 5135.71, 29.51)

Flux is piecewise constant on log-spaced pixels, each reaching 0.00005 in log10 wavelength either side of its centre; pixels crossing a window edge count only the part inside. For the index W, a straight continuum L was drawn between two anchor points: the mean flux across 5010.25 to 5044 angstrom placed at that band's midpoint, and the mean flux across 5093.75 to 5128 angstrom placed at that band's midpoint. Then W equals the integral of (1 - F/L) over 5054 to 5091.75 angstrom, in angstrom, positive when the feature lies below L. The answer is 1.5 angstrom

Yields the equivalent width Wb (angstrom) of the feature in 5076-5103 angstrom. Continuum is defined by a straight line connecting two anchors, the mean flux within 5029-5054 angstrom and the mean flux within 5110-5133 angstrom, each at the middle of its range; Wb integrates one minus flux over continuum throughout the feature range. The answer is 0.4 angstrom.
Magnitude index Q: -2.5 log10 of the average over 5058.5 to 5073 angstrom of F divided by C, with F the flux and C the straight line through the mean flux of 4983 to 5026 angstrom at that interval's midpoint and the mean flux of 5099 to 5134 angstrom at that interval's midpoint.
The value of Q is 0.09 mag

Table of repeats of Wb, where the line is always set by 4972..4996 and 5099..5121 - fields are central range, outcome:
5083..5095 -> 0.2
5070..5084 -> 1.3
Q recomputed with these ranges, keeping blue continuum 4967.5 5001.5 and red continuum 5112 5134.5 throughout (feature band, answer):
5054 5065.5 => 0.09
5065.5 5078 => 0.13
